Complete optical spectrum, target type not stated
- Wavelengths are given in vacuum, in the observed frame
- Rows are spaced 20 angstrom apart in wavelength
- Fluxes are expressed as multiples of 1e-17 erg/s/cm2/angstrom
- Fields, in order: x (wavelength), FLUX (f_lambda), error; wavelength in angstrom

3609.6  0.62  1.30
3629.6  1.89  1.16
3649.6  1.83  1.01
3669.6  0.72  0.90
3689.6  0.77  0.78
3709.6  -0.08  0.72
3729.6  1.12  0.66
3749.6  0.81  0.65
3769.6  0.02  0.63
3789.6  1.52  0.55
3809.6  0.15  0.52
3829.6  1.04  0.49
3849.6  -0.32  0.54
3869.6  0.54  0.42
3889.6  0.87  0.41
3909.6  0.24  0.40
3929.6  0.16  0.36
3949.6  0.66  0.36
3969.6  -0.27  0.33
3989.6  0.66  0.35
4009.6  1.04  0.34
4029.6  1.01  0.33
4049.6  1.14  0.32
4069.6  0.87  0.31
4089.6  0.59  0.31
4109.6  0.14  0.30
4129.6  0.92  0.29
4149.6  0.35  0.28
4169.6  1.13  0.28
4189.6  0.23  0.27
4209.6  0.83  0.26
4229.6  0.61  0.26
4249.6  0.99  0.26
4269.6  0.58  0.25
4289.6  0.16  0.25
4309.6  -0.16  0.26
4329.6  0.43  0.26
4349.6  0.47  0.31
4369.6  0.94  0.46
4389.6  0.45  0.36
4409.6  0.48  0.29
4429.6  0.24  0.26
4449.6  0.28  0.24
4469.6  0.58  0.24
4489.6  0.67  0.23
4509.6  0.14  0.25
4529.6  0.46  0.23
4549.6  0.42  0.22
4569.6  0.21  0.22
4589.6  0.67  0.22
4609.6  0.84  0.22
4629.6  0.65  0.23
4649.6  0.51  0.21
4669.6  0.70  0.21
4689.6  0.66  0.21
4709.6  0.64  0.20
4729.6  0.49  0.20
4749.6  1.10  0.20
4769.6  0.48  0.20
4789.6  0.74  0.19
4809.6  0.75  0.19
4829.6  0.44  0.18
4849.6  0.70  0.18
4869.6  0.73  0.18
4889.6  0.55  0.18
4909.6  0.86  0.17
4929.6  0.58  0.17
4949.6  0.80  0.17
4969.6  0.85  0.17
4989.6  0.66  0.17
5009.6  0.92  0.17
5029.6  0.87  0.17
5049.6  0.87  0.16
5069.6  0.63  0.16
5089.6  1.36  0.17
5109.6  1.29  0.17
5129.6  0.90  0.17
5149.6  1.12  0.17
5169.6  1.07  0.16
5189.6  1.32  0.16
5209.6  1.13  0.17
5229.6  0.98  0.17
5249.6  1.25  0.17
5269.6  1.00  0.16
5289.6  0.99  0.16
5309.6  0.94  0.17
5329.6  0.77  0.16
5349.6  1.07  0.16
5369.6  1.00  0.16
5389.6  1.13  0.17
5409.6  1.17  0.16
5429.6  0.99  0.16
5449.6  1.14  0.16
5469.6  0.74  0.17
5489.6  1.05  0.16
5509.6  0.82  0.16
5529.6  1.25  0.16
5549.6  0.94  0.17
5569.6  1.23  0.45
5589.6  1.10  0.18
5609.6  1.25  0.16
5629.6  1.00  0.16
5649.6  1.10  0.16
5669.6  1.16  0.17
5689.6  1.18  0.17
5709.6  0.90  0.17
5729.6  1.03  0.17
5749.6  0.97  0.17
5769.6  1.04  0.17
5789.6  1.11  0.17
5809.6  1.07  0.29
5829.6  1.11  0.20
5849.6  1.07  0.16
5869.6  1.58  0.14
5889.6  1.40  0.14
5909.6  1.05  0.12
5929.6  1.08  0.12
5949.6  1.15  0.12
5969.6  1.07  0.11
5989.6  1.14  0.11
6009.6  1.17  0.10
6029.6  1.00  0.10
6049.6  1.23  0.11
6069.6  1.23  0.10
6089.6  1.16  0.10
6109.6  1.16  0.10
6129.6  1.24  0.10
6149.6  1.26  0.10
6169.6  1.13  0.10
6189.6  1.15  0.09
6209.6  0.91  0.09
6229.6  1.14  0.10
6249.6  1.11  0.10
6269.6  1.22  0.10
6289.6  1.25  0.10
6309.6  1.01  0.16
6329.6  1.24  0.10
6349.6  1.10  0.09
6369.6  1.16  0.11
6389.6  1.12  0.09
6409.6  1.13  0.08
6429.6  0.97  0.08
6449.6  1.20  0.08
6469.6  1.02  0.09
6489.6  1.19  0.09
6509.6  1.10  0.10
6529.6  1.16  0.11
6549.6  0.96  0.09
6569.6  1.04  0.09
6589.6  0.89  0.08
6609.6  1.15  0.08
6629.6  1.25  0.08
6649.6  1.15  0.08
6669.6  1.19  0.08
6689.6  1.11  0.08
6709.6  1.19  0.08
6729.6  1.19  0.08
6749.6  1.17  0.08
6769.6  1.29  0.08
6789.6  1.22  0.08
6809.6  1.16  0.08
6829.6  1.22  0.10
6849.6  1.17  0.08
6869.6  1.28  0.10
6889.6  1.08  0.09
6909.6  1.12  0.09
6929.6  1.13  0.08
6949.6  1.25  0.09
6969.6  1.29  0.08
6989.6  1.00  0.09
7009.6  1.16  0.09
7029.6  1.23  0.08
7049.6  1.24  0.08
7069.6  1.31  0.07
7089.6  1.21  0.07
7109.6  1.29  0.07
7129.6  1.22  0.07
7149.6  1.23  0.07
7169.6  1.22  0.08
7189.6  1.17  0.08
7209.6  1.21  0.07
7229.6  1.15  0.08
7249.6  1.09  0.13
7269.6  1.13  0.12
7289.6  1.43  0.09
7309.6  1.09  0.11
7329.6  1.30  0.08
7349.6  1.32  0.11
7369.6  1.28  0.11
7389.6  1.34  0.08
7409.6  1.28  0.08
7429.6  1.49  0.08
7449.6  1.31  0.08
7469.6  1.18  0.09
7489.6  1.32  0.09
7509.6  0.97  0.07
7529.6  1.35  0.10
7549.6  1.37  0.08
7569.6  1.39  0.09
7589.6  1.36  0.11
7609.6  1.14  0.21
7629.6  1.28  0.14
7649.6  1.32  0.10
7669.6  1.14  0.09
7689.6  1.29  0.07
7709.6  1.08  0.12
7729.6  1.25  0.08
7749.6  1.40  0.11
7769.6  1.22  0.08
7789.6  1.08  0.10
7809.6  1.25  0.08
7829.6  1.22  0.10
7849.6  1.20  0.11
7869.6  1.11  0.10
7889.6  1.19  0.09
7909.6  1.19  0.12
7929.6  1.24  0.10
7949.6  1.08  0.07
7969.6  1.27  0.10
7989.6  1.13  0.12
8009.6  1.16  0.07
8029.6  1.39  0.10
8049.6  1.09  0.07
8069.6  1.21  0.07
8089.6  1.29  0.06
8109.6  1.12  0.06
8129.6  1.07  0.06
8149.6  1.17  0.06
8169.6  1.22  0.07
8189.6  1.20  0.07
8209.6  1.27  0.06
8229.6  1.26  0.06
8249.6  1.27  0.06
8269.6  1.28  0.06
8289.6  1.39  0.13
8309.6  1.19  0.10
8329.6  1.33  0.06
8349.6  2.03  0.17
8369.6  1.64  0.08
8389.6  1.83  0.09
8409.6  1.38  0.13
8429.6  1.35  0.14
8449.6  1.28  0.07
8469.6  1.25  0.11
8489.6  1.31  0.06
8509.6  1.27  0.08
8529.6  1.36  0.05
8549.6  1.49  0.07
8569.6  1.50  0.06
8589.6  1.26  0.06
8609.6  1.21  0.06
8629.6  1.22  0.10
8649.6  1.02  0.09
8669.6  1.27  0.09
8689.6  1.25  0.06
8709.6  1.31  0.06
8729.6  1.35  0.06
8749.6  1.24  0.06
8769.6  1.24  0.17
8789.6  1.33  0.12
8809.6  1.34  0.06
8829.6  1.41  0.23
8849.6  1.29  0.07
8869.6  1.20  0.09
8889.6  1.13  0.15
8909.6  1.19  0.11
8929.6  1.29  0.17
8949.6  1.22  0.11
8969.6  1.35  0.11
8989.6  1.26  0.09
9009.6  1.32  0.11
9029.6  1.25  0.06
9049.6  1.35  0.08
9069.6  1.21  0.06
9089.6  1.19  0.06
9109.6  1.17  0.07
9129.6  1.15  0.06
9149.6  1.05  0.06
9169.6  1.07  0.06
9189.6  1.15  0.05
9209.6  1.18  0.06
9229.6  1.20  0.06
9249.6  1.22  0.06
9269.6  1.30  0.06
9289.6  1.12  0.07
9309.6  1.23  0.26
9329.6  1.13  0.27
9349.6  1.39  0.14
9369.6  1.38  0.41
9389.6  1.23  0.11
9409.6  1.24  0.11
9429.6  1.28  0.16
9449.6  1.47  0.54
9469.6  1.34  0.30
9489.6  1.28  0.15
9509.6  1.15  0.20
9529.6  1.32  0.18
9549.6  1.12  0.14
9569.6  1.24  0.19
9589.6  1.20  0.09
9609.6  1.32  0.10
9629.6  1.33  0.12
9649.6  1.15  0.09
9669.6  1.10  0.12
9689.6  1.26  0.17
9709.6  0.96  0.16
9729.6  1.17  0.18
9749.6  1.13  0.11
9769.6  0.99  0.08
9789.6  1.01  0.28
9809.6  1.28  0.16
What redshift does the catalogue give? 0.273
